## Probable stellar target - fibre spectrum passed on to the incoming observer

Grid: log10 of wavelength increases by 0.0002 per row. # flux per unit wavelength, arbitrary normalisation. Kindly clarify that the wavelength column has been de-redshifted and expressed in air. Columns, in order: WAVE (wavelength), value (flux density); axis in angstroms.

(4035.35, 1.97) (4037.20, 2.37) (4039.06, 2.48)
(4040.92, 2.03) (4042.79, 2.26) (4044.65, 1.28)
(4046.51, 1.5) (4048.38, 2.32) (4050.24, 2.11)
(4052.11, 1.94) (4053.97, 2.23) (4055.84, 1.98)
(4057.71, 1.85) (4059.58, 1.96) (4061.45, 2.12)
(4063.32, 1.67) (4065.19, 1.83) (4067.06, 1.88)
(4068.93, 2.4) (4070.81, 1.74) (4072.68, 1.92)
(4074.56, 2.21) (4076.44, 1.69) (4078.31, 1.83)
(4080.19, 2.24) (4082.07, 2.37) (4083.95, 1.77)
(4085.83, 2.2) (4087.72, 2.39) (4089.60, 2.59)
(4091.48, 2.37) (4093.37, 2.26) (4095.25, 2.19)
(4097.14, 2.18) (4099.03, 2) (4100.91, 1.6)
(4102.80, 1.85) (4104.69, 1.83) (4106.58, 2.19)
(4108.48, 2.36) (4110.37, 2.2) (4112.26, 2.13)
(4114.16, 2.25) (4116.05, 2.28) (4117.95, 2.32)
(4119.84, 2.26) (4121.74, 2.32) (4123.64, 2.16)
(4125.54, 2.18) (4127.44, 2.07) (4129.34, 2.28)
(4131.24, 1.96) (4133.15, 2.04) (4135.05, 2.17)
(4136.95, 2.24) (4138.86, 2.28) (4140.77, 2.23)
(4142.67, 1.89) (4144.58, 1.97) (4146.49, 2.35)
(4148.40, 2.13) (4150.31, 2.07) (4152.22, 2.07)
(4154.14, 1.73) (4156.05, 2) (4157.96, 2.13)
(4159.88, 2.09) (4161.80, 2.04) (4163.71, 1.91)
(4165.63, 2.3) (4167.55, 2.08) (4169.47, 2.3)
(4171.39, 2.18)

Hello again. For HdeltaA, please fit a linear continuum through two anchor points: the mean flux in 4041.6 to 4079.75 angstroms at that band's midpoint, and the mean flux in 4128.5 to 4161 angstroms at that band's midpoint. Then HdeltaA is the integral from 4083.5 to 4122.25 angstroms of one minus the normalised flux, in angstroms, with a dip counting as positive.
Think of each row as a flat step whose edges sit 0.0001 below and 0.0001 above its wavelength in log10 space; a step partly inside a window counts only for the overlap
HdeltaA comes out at -3.0 angstroms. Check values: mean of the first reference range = 1.94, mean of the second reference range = 2.09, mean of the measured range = 2.17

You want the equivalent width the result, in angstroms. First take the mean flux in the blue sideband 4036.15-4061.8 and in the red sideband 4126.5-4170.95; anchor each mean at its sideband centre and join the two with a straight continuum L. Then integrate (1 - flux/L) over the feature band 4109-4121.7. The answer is -1.1 angstroms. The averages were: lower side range 2.03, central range 2.25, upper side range 2.1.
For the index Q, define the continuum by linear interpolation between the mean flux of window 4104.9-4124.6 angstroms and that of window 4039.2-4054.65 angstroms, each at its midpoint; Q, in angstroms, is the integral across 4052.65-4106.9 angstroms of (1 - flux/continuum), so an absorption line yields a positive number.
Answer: 1.5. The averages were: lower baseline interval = 1.98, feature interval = 2.04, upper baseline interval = 2.23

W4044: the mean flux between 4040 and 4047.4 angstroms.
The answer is 1.77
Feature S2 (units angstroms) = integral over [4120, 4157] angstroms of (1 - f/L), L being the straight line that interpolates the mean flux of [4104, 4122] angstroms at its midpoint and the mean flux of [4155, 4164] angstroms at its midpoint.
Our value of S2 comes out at 0.09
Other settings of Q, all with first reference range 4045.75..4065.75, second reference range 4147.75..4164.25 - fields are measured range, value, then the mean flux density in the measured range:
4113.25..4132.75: -2.0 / 2.2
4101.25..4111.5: -0.3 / 2.06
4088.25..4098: -1.7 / 2.32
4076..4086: -0.2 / 2.02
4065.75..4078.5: 0.1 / 1.96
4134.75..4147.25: -0.9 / 2.16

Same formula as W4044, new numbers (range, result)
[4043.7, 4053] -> 1.83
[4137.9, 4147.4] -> 2.14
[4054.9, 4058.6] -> 1.91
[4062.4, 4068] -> 1.8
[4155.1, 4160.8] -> 2.07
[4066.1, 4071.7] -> 2.01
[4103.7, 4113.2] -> 2.14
